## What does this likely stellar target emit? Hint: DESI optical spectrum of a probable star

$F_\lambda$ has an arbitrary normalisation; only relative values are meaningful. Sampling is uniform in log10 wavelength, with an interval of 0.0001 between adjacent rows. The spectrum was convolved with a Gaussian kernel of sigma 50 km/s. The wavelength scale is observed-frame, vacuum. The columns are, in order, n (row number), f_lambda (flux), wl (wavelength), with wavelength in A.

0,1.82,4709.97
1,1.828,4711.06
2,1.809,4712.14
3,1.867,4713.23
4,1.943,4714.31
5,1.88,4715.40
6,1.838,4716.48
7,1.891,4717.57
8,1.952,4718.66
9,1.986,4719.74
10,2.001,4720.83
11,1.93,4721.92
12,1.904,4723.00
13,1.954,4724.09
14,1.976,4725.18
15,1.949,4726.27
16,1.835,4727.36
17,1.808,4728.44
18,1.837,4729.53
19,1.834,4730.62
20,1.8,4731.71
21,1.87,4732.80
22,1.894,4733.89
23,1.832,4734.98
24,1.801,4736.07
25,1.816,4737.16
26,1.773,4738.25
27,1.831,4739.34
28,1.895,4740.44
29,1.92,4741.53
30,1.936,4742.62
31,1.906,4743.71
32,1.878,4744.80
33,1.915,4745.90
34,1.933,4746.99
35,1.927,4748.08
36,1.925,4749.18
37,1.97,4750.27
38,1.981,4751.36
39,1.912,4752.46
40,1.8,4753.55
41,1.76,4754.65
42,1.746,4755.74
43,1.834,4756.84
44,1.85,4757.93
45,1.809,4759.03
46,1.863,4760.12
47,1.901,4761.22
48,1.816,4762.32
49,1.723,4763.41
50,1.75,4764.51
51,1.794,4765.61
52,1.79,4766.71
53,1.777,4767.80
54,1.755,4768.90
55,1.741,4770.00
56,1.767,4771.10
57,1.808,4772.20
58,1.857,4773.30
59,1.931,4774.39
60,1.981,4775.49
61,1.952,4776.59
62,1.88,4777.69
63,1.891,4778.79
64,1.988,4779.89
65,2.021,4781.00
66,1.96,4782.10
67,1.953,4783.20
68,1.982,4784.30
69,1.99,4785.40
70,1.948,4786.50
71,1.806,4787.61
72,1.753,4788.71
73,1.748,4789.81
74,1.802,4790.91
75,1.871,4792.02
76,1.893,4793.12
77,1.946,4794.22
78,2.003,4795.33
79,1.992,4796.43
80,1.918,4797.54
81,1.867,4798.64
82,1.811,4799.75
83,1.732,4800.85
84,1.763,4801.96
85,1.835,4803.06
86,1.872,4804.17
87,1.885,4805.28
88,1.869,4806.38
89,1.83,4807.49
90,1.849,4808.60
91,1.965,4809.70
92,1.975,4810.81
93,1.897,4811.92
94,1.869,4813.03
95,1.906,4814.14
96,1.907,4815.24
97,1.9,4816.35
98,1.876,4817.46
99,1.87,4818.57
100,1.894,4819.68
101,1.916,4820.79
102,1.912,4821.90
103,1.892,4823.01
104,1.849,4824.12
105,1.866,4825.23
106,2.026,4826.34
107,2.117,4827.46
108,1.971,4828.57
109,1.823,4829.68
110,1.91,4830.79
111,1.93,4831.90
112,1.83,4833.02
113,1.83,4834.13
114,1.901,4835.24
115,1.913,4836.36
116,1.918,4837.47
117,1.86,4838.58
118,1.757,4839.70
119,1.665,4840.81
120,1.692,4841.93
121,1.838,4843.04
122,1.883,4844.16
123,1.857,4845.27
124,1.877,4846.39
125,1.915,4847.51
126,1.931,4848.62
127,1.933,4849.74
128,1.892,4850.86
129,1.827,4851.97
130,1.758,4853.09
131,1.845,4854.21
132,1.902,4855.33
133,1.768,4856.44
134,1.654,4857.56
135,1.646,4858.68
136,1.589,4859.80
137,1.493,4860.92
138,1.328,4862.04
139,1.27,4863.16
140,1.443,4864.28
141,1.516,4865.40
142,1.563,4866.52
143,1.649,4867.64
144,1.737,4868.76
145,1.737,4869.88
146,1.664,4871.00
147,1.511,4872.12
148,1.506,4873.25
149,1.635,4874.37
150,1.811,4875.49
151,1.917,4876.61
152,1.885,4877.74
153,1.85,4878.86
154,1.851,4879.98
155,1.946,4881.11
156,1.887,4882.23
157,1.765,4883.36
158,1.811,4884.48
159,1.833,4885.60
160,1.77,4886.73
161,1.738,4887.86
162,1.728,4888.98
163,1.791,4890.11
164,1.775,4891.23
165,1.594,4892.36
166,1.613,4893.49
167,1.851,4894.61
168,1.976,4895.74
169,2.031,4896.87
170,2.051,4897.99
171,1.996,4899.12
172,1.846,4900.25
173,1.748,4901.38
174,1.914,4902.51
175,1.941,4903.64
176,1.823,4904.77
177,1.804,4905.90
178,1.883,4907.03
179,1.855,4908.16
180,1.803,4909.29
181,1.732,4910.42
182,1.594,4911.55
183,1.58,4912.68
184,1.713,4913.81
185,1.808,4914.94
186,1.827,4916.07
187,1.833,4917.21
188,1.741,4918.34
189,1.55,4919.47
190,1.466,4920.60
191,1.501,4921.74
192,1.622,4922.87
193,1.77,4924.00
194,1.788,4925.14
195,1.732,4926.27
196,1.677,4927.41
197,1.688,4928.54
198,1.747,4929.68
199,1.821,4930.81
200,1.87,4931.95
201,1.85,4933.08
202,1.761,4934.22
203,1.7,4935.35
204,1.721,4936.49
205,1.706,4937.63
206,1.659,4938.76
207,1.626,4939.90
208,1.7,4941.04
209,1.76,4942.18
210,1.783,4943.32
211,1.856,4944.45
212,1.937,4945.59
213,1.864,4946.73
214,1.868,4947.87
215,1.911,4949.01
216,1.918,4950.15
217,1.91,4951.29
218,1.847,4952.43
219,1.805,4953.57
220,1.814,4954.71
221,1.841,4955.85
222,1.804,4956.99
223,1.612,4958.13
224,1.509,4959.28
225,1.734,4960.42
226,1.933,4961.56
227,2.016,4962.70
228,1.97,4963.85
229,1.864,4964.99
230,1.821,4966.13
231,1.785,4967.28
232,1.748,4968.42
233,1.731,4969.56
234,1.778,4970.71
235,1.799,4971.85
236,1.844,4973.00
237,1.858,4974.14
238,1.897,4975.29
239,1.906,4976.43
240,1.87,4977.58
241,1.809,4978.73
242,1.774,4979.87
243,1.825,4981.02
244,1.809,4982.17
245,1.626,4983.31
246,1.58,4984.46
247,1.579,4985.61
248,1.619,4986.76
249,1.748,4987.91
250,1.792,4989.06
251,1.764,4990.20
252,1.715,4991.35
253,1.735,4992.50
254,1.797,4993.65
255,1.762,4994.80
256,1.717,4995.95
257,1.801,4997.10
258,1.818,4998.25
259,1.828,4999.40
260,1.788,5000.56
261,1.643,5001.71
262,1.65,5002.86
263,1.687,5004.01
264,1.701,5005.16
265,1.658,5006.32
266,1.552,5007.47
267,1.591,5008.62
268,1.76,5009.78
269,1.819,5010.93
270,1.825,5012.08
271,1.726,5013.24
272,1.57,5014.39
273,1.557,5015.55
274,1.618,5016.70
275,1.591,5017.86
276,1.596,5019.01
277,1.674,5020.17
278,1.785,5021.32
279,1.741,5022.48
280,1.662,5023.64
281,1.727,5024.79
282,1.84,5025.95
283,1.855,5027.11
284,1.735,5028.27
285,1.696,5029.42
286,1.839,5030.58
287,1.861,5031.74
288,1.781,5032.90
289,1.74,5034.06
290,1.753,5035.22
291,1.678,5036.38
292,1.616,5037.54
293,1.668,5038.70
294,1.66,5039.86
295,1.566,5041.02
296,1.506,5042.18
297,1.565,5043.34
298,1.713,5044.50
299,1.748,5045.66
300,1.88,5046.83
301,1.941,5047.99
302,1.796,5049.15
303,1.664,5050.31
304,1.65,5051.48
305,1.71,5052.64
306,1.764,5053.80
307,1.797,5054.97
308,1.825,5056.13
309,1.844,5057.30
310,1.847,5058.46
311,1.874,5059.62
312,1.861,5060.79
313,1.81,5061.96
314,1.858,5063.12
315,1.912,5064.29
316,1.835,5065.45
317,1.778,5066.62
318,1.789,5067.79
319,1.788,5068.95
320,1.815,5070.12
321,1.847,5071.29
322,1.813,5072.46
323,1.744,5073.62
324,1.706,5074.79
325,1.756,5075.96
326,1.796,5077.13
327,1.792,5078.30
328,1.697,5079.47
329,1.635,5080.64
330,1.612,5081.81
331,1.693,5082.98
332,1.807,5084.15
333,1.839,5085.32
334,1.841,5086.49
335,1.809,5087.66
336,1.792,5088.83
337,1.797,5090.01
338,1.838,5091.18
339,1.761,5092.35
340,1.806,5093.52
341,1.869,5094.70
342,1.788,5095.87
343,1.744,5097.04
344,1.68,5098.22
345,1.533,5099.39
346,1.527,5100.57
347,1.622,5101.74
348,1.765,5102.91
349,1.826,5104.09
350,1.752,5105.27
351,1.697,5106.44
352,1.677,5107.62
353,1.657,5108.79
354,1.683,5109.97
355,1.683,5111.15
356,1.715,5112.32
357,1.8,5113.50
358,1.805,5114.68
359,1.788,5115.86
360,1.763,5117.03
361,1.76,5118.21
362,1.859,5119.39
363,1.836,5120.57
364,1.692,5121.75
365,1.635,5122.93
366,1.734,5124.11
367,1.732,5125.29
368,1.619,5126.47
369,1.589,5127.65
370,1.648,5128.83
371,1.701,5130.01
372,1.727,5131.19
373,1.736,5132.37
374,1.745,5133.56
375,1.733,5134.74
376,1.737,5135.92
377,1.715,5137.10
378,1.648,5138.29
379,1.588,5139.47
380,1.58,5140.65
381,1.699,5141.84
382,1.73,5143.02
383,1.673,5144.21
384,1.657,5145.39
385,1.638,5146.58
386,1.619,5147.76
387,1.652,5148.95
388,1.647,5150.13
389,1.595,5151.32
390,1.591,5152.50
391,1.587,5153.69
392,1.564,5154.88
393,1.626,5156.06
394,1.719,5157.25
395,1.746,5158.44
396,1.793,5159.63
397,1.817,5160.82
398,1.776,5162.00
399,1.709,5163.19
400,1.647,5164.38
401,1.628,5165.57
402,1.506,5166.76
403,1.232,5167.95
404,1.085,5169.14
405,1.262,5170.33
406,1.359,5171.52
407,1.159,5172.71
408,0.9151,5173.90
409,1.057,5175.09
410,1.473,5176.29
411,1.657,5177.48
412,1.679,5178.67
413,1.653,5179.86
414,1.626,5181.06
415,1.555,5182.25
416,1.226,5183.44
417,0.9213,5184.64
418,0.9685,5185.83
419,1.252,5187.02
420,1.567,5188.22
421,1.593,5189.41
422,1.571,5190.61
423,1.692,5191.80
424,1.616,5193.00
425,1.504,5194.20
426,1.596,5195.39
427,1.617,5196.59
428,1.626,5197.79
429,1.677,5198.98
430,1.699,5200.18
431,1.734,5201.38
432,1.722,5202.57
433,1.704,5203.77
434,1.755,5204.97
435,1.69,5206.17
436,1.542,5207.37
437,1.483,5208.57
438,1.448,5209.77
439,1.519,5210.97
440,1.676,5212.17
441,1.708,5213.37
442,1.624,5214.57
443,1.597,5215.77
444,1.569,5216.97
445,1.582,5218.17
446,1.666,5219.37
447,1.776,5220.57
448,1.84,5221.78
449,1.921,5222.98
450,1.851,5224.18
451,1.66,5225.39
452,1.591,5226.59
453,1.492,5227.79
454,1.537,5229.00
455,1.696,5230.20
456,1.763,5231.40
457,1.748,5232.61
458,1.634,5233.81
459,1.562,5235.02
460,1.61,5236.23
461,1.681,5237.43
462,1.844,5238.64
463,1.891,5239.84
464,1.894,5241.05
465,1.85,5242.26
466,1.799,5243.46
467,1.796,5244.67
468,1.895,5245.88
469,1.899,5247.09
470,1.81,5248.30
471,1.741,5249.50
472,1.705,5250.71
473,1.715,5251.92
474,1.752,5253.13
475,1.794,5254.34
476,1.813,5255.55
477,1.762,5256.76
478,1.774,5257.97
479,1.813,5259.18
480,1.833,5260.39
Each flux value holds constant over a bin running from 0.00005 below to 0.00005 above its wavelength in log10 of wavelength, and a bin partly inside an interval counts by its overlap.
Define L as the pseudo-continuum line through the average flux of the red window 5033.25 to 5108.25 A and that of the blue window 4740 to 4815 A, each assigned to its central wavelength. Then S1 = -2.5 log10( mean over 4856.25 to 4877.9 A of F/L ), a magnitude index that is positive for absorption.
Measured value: 0.14 mag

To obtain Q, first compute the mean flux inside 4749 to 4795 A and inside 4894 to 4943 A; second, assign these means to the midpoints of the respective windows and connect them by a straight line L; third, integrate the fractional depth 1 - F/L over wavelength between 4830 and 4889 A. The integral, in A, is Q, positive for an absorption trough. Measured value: 1.6 A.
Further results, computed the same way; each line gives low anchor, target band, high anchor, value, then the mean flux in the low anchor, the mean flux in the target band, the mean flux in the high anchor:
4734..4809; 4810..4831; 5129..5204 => -1.0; 1.86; 1.92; 1.56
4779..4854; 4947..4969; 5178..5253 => -0.3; 1.88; 1.83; 1.64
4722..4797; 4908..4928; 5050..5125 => 1.3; 1.87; 1.7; 1.76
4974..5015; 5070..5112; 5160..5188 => -4.9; 1.74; 1.74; 1.4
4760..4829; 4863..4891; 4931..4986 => 1.8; 1.88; 1.72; 1.8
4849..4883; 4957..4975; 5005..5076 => -0.8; 1.7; 1.8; 1.74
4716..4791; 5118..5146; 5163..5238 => -1.7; 1.87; 1.7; 1.55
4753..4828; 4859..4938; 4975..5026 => 2.5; 1.87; 1.74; 1.72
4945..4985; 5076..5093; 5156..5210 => -1.1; 1.82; 1.77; 1.52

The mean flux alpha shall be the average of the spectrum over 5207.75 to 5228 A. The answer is 1.65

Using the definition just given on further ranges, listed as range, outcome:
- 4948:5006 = 1.78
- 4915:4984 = 1.78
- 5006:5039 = 1.71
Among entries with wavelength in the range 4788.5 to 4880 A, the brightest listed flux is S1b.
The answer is 2.117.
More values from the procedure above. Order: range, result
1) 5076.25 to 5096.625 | 1.869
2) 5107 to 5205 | 1.859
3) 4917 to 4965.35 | 2.016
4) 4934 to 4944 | 1.783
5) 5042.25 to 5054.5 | 1.941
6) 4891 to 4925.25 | 2.051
